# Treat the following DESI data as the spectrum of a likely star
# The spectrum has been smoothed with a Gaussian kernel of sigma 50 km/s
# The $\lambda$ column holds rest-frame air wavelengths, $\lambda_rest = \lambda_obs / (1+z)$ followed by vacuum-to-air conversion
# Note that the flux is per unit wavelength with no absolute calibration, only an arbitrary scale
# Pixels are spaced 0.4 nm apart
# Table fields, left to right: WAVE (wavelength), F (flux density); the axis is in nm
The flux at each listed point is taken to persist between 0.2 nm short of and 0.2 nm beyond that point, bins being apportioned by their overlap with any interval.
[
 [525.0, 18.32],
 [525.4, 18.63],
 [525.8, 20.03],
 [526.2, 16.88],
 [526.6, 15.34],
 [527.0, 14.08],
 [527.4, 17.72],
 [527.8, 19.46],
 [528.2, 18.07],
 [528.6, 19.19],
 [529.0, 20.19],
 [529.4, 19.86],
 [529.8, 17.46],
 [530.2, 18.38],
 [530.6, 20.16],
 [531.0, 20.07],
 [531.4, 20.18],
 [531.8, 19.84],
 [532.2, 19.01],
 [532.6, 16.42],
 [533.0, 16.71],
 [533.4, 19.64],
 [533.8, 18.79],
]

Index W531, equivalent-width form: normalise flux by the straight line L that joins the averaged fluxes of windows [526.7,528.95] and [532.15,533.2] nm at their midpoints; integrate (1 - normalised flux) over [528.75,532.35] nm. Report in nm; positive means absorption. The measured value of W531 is -0.42 nm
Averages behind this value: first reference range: 17.8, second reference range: 17.1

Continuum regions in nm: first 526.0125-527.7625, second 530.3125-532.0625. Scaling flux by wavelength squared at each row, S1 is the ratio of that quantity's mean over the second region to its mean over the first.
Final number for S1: 1.24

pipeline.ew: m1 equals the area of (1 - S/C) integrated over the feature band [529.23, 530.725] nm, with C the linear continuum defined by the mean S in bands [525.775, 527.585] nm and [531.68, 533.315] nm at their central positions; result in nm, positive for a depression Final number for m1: -0.132 nm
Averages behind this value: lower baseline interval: 16.5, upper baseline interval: 18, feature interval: 18.9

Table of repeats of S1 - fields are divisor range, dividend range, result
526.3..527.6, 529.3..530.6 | 1.20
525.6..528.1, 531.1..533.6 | 1.10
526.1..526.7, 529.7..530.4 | 1.13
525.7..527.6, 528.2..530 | 1.16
